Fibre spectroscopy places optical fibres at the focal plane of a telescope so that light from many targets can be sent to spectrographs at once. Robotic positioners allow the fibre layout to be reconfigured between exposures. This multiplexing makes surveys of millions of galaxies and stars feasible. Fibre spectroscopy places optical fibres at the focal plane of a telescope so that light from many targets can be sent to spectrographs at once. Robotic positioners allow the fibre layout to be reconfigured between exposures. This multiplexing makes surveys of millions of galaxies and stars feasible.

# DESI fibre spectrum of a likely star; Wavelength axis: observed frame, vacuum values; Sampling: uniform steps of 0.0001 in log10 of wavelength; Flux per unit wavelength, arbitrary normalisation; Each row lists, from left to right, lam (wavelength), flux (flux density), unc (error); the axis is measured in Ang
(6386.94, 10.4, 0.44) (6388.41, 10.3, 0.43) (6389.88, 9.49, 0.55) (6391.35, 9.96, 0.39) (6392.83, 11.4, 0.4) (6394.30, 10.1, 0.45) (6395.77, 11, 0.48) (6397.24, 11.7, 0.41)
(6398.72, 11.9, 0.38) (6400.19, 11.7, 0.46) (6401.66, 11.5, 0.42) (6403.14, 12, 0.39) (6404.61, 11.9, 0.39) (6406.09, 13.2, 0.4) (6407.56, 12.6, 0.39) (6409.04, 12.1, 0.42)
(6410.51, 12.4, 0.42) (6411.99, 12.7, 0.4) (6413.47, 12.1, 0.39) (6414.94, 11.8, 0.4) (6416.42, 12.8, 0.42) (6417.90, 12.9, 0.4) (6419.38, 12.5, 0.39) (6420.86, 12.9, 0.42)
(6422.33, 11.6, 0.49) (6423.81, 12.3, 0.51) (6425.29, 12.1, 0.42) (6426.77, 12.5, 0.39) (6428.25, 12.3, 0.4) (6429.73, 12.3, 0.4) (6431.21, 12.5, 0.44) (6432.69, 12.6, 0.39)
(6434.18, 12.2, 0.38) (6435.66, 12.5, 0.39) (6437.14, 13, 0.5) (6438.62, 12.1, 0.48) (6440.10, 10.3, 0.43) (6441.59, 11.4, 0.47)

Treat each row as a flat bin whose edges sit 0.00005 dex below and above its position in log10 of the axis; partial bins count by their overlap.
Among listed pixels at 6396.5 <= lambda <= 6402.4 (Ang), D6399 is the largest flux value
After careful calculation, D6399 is 11.9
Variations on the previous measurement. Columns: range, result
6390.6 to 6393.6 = 11.4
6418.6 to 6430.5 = 12.9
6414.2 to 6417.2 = 12.8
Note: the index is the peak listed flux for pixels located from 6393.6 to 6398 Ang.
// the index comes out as 11.7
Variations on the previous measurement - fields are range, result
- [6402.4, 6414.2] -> 13.2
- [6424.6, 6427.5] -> 12.5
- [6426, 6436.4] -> 12.6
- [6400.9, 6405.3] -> 12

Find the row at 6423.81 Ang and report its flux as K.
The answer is 12.3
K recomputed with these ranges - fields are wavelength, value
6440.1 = 10.3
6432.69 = 12.6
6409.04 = 12.1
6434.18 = 12.2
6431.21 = 12.5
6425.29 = 12.1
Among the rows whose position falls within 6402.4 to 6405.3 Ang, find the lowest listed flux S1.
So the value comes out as 11.9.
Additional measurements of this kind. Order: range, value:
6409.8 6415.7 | 11.8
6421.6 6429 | 11.6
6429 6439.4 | 12.1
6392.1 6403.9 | 10.1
